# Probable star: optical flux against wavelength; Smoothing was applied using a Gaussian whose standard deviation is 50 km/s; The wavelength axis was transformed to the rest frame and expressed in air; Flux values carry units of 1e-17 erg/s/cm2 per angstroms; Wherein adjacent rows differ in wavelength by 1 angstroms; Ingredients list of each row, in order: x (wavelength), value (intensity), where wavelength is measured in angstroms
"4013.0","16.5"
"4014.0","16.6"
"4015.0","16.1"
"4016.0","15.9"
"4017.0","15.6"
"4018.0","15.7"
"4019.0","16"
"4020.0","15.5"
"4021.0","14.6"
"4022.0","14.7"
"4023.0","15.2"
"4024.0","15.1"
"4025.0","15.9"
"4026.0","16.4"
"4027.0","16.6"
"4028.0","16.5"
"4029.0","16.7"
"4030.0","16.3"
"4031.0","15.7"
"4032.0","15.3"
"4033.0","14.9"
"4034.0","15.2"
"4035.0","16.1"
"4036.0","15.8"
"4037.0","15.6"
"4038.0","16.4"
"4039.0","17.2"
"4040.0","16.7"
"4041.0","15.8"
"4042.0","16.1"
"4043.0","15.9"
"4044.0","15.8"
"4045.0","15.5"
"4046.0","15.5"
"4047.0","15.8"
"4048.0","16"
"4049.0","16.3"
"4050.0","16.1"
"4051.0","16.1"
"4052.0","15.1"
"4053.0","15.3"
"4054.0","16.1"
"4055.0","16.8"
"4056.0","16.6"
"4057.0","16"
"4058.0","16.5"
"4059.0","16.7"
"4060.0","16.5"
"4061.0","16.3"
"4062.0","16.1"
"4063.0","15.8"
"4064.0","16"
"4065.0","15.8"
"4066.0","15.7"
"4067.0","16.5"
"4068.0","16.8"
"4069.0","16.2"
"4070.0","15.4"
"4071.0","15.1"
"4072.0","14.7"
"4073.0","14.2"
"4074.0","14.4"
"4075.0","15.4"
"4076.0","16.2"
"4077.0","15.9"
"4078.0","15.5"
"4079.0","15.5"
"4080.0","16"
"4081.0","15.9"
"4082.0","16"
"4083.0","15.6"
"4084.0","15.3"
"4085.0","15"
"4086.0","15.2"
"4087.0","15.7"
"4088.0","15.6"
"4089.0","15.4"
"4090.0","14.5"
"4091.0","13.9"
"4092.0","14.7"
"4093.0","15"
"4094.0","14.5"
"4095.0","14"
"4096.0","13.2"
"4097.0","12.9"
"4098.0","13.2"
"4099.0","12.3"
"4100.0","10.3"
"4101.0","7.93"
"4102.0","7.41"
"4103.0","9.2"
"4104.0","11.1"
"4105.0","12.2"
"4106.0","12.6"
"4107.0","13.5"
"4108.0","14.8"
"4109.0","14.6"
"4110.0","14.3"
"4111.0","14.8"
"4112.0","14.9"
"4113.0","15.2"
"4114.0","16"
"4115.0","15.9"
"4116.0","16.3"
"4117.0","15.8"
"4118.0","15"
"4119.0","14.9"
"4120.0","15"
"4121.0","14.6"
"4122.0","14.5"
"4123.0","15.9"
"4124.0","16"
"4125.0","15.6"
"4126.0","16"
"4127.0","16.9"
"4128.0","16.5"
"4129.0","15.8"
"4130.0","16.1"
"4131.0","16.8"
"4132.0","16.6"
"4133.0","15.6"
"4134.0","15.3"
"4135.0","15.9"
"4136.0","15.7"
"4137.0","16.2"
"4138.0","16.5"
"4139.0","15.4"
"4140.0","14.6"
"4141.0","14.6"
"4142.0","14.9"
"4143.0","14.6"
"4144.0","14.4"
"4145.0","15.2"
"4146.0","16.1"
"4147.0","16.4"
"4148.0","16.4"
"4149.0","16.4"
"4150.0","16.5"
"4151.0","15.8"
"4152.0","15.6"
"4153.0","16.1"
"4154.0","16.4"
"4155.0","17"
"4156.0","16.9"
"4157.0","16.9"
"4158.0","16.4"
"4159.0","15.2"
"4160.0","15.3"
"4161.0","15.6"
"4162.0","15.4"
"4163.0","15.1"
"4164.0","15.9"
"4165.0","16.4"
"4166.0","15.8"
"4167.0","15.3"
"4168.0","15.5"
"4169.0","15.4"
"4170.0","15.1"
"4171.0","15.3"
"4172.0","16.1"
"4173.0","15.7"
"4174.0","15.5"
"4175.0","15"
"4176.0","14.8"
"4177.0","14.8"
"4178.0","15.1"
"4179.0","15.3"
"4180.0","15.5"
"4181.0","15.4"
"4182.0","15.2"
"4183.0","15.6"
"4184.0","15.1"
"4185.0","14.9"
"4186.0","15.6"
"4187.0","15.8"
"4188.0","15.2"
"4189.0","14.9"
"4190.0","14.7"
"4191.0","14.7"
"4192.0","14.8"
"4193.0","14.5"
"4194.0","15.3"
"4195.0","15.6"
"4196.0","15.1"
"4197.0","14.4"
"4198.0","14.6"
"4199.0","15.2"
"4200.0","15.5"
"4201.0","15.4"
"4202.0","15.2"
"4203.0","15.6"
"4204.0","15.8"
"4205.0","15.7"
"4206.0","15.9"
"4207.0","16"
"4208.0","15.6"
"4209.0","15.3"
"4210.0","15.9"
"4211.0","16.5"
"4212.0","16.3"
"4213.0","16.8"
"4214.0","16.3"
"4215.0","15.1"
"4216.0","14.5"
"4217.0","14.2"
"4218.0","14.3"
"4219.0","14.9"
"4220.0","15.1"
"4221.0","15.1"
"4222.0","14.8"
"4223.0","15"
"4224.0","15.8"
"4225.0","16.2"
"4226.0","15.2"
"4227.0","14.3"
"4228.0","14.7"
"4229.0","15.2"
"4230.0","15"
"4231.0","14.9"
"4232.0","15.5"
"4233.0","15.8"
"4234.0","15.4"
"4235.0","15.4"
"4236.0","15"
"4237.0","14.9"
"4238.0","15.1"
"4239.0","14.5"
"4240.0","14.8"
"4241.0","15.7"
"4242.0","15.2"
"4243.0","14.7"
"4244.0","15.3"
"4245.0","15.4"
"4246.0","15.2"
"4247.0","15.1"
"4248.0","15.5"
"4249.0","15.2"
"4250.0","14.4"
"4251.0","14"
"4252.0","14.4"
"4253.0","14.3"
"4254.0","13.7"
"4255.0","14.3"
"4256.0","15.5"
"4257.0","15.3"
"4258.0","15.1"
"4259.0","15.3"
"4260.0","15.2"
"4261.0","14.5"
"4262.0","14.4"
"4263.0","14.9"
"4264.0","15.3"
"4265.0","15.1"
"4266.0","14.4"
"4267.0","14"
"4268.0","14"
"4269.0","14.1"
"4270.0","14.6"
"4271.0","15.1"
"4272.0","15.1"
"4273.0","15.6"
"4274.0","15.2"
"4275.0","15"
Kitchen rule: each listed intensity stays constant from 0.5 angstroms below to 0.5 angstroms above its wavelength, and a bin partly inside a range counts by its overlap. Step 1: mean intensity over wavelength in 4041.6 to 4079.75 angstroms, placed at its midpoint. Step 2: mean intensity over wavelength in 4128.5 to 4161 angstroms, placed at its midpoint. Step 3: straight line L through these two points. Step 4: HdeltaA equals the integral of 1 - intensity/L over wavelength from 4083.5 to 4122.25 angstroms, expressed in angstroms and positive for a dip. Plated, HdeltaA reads 4.8 angstroms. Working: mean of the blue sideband 15.8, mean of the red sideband 15.9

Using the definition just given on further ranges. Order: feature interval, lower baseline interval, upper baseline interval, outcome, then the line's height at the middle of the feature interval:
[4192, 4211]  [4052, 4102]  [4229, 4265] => -0.5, 15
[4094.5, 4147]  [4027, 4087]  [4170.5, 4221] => 3.7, 15.6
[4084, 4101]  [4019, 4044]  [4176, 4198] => 1.8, 15.6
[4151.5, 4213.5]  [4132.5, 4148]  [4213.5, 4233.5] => -1.0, 15.3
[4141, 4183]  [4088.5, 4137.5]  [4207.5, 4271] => -2.9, 14.6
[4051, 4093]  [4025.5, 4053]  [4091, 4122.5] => -2.4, 14.8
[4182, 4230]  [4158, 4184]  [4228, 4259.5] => -0.2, 15.2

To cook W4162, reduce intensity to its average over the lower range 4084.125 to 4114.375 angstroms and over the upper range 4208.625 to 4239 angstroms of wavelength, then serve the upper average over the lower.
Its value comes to 1.1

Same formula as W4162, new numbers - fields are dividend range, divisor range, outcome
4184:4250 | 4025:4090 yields 0.96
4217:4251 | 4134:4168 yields 0.96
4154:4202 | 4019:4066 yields 0.97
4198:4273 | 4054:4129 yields 1.02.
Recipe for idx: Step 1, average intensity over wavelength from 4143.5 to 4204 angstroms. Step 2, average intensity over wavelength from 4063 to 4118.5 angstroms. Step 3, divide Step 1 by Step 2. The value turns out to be 1.07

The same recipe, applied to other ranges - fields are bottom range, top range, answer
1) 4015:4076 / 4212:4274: 0.95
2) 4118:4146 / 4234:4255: 0.96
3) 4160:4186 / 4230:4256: 0.97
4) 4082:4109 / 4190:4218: 1.15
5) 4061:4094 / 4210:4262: 0.98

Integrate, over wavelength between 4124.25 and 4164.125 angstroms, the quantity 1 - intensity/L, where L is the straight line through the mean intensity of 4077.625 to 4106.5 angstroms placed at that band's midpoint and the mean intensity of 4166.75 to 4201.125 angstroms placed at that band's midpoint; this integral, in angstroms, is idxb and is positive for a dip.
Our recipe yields -3.71 angstroms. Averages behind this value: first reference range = 13.6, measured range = 15.9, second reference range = 15.2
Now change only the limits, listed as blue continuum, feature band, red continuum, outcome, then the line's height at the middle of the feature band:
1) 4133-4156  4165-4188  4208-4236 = 0.3 angstroms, 15.6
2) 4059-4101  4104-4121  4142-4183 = 0.7 angstroms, 15.3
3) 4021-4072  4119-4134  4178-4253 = -0.2 angstroms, 15.6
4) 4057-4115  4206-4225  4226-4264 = -0.7 angstroms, 14.9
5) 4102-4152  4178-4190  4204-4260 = -0.1 angstroms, 15.1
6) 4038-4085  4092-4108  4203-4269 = 3.6 angstroms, 15.7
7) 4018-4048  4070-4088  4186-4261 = 0.3 angstroms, 15.7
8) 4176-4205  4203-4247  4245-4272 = -1.0 angstroms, 15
